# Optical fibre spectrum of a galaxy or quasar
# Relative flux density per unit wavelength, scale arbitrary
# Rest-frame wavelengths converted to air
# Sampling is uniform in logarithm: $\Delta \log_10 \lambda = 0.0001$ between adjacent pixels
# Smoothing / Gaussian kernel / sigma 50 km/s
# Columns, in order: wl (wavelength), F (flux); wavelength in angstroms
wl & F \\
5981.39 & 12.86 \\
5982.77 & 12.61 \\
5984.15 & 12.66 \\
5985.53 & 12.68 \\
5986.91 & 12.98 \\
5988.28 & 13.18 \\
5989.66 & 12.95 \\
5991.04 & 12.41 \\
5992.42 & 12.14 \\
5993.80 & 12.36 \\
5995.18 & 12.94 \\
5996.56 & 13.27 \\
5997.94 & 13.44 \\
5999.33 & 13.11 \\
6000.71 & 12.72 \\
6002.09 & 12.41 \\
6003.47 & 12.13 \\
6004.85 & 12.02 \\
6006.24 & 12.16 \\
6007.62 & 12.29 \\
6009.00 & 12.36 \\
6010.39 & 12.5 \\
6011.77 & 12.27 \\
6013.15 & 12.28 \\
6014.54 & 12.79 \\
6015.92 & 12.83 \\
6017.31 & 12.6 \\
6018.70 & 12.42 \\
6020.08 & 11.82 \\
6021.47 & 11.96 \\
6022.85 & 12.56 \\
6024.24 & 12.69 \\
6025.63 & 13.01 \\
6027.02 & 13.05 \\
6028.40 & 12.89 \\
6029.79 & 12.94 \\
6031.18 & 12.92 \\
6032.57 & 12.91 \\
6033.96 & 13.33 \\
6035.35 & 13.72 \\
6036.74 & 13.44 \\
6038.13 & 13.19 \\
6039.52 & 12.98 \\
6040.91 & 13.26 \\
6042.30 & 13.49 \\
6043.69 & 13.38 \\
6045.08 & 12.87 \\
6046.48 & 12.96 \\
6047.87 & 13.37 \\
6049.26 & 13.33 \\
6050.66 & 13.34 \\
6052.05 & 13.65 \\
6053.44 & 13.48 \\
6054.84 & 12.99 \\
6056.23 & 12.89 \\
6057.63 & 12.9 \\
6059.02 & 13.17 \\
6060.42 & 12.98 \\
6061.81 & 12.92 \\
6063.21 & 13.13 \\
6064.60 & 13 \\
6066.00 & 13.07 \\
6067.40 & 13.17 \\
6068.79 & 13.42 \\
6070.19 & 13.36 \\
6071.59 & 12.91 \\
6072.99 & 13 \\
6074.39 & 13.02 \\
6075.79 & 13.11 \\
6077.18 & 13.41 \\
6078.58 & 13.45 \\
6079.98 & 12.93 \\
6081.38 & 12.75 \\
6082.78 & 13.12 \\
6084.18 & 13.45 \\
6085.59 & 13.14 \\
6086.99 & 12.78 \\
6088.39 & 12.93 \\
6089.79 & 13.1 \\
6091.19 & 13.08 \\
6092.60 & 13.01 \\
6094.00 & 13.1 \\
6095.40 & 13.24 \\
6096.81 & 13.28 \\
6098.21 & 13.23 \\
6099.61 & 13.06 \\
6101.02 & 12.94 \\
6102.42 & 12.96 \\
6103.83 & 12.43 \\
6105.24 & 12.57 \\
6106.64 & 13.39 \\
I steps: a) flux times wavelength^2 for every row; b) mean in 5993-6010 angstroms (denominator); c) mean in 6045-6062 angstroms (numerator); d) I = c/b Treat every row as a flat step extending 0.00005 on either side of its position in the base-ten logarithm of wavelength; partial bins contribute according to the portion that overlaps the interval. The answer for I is 1.1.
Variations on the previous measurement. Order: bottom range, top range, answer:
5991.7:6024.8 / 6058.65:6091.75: 1.07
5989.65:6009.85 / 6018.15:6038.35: 1.03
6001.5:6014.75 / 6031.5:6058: 1.09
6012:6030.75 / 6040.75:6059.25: 1.06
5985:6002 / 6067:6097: 1.05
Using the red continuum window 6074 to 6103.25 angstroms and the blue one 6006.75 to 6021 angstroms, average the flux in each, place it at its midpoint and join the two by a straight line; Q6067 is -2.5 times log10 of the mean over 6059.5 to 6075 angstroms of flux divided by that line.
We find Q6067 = -0.02 mag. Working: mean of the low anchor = 12.4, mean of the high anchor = 13.1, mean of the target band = 13.1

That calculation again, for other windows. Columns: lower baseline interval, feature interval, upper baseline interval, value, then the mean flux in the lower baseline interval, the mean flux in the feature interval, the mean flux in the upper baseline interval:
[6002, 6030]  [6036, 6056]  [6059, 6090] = -0.04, 12.5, 13.3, 13.1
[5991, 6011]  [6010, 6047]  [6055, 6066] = -0.01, 12.6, 12.9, 13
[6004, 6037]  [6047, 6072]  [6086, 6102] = -0.03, 12.6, 13.2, 13.1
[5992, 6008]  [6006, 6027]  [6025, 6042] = 0.03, 12.6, 12.5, 13.1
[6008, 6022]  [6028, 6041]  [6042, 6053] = -0.02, 12.4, 13.2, 13.3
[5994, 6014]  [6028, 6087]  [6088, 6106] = -0.03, 12.6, 13.2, 13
